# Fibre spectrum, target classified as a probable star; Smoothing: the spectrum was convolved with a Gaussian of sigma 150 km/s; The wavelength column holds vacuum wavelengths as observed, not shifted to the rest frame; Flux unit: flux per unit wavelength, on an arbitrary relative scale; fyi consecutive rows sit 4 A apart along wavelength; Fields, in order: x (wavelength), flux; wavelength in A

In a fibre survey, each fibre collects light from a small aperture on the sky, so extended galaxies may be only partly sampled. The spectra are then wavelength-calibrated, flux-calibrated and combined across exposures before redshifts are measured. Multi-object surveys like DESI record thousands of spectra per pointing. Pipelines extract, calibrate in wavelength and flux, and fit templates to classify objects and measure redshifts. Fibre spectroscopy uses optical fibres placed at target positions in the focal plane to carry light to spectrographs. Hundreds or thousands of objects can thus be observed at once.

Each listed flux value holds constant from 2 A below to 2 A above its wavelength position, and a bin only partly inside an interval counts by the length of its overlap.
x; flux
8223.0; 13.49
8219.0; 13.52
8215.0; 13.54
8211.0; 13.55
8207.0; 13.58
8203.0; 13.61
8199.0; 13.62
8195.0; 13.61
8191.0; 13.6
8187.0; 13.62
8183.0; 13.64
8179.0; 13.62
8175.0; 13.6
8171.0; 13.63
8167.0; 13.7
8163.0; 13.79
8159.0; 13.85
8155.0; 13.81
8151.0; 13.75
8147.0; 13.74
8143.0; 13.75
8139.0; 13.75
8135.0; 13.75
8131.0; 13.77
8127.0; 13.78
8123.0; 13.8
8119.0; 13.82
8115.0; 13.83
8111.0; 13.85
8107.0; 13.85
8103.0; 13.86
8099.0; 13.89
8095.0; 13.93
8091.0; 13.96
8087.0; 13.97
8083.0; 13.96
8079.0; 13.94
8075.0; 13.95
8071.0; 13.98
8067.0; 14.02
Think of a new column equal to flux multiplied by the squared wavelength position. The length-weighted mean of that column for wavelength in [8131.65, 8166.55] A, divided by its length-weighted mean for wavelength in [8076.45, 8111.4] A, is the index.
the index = 1.00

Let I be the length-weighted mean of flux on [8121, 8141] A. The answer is 13.8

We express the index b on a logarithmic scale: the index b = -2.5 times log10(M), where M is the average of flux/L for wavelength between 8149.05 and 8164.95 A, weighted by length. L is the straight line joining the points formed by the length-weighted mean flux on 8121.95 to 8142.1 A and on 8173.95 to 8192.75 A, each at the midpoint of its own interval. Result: -0.01 mag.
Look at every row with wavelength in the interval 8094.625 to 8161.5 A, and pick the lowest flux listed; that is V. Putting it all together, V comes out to 13.74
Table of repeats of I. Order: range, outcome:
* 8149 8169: 13.8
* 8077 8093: 14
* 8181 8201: 13.6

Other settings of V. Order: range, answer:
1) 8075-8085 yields 13.94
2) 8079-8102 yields 13.89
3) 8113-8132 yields 13.77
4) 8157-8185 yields 13.6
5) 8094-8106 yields 13.86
